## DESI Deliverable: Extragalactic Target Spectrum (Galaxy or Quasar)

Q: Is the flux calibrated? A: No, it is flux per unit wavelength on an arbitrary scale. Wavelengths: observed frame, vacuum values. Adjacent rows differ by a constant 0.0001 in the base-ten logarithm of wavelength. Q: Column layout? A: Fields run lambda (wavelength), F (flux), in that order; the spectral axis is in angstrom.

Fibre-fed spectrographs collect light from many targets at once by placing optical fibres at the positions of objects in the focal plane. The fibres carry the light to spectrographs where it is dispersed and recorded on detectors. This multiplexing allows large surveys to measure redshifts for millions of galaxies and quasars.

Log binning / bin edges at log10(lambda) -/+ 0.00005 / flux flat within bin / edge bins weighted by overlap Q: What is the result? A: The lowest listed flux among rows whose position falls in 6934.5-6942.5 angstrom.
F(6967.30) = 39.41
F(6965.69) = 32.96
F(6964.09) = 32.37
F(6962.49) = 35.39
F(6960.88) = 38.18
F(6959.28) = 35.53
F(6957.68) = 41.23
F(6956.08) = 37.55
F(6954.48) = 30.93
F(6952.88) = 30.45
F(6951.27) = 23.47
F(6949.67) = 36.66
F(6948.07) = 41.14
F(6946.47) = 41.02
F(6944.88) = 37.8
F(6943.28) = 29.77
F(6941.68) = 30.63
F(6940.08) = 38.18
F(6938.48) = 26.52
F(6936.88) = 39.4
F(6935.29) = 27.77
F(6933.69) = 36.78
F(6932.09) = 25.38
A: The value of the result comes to 26.52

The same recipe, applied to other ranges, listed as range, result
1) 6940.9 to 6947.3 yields 29.77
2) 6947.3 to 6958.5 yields 23.47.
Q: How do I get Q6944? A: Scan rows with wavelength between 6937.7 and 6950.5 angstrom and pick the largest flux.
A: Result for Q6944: 41.14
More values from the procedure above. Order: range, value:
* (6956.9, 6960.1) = 41.23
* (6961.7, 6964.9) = 35.39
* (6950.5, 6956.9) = 37.55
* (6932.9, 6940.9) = 39.4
